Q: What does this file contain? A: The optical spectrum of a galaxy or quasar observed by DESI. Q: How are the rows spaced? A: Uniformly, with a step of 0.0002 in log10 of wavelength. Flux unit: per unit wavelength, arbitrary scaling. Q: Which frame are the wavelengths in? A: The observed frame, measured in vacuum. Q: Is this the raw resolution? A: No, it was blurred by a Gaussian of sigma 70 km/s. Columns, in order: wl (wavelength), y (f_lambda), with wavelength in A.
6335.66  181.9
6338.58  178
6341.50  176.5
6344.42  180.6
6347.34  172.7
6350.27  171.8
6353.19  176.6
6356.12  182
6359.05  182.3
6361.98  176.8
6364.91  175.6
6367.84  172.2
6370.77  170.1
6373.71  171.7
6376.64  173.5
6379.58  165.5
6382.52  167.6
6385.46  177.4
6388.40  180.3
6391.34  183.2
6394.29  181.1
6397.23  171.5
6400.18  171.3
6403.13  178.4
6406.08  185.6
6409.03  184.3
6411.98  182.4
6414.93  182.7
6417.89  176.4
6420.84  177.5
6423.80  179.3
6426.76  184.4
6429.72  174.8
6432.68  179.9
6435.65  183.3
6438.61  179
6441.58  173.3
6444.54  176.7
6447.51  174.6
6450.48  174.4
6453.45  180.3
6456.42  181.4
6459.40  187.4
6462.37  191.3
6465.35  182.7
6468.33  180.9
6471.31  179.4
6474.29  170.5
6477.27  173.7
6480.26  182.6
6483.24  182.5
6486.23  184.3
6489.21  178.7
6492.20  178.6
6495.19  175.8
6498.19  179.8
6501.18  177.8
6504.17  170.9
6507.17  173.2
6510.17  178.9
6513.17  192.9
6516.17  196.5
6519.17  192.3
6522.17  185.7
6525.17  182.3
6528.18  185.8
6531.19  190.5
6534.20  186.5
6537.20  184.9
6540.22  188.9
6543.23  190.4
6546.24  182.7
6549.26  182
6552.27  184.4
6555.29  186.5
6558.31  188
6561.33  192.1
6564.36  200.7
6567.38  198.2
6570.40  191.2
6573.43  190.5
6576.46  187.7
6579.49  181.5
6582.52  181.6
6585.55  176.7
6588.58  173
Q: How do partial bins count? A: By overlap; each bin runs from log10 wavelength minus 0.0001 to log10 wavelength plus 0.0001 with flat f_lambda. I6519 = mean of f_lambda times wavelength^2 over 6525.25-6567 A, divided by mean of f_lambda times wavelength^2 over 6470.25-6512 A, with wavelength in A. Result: 1.08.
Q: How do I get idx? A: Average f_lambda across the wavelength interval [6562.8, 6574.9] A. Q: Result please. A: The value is 195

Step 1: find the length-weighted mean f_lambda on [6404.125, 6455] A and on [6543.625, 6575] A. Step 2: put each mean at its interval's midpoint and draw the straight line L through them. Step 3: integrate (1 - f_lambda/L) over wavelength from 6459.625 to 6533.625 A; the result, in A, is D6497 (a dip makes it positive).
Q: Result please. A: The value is 1.0 A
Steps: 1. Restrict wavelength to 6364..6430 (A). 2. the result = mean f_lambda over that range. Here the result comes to 177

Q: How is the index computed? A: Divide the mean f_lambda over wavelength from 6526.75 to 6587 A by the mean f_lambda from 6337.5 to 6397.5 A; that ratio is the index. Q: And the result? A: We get 1.07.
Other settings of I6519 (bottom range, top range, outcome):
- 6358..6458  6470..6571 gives 1.08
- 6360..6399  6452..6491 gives 1.07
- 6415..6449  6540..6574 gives 1.11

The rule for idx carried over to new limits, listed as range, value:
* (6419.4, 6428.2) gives 180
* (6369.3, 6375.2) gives 171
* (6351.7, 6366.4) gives 179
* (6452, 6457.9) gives 181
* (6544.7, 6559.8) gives 185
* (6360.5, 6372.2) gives 174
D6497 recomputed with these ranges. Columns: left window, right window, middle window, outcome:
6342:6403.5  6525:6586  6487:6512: 0.9 A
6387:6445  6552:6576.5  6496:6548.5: 1.0 A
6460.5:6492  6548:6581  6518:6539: -0.1 A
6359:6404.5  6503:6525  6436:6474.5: 0.1 A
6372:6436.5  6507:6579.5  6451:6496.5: 0.6 A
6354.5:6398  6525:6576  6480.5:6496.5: 0.3 A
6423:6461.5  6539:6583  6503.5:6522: 0.0 A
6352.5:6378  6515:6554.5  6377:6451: 0.5 A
